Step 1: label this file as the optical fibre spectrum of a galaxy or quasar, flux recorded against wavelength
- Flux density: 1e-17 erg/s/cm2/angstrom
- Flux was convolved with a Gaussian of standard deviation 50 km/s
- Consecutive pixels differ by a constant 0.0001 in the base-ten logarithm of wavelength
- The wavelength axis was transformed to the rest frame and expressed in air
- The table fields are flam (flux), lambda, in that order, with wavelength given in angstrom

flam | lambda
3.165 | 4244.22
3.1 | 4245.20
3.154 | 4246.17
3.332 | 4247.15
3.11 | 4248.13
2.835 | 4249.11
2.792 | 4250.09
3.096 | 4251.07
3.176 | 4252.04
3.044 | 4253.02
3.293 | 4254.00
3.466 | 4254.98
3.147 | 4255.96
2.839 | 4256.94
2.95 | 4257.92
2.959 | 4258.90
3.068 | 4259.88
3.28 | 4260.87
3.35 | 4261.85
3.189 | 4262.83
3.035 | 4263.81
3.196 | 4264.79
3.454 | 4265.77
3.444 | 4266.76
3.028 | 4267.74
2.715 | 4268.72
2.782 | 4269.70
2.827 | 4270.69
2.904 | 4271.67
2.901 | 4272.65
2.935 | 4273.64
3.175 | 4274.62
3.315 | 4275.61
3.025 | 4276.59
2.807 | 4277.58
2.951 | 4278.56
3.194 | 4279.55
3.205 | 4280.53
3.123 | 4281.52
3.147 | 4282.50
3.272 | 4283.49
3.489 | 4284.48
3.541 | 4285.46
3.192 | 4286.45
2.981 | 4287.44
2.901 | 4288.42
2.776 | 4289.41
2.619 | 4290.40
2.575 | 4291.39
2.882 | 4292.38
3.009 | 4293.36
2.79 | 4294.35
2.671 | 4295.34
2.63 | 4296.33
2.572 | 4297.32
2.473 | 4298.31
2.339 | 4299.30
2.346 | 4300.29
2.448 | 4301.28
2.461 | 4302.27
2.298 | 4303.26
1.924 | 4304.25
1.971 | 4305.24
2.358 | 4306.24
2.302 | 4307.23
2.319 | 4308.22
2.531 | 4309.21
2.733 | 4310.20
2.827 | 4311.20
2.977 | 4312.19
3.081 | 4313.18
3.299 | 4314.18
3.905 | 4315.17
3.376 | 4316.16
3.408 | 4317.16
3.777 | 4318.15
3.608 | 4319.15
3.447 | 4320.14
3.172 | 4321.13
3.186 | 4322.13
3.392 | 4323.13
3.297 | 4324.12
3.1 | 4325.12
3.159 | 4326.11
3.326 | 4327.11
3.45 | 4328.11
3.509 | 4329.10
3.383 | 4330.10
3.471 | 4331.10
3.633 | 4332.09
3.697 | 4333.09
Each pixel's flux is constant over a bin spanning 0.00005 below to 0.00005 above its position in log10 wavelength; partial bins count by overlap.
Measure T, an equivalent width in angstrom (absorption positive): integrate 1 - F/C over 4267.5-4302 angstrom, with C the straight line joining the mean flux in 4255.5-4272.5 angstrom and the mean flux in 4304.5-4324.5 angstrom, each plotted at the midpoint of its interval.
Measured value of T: 1.8 angstrom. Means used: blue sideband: 3.07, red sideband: 3.03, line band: 2.9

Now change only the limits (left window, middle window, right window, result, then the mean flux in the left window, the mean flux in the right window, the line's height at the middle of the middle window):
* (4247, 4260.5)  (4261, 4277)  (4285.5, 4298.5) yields -0.63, 3.07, 2.81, 2.97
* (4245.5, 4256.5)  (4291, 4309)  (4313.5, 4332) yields 4.62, 3.13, 3.41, 3.32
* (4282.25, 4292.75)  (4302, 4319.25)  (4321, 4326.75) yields 1.78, 3.03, 3.22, 3.15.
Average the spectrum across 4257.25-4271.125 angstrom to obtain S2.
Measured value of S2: 3.09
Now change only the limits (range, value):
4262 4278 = 3.05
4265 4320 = 2.91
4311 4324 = 3.35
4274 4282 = 3.1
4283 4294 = 3.02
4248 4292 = 3.07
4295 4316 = 2.61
